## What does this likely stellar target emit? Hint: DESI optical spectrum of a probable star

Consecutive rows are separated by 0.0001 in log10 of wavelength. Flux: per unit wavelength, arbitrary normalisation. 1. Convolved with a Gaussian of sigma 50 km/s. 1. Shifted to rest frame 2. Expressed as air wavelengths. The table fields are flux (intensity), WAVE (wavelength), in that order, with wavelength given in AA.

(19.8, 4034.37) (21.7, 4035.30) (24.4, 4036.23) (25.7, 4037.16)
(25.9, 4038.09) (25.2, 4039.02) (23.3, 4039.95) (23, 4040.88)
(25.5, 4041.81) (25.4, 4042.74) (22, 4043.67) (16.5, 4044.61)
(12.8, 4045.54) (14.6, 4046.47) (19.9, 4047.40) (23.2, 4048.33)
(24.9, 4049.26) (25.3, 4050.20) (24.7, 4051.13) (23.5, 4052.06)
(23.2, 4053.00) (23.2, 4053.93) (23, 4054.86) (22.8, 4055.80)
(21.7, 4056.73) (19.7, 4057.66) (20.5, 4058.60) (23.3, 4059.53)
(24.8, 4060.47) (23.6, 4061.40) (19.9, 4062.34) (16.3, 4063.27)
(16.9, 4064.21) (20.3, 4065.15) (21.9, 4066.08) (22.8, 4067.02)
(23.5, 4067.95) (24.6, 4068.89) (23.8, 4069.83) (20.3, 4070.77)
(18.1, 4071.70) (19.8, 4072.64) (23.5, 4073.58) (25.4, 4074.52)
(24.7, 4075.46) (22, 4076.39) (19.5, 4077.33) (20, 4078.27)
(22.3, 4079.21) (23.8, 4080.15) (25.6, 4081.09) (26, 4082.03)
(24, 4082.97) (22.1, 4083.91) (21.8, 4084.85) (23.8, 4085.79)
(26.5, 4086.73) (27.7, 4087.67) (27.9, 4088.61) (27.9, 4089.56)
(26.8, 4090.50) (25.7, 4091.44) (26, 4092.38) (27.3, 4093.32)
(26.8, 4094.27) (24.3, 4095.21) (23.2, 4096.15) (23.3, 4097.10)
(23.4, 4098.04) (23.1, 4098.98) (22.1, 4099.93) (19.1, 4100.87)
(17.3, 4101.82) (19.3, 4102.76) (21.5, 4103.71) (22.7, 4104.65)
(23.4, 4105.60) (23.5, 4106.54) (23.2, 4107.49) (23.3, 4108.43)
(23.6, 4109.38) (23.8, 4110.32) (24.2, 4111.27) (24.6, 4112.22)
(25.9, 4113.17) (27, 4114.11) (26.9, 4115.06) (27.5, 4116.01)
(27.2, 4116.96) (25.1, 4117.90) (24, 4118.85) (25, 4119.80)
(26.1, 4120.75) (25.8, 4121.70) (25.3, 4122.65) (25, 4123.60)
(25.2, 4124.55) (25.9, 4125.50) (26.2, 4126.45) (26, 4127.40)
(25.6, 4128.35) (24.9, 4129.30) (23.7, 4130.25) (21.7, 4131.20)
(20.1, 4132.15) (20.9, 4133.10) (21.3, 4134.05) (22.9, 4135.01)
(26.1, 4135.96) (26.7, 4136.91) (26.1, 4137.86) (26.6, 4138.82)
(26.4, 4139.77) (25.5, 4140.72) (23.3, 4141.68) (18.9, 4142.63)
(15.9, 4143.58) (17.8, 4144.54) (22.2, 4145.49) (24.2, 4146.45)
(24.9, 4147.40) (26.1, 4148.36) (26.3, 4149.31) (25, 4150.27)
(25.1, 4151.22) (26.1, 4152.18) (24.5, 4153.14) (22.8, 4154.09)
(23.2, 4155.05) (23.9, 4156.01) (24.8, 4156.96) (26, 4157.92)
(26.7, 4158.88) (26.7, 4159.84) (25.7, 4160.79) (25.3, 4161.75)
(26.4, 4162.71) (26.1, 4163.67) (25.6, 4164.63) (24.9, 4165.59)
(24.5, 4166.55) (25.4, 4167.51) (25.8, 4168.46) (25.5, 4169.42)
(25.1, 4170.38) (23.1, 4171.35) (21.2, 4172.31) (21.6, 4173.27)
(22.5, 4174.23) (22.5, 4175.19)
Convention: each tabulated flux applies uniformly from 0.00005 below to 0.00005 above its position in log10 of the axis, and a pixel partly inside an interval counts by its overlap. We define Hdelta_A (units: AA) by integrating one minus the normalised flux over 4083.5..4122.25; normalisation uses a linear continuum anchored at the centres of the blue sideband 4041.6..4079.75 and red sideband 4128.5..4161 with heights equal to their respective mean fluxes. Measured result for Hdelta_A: -2.70 AA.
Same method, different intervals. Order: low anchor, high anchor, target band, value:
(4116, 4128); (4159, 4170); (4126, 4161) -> 2.2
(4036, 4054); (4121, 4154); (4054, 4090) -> 0.5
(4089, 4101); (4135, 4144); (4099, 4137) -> 0.6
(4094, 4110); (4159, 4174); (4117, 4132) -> -1.1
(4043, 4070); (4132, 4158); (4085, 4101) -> -1.9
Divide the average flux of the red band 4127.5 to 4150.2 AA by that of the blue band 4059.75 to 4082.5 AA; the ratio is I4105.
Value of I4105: 1.1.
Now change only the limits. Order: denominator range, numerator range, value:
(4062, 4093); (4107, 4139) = 1.07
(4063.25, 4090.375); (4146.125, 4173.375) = 1.08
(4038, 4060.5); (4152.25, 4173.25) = 1.12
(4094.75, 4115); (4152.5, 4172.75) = 1.08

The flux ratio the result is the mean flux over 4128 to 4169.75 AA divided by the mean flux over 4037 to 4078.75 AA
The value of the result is 1.1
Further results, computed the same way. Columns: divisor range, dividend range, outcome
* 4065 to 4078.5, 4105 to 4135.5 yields 1.11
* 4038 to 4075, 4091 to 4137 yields 1.10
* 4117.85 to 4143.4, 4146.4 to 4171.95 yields 1.03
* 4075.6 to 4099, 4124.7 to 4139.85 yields 1.00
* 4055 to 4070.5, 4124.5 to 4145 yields 1.09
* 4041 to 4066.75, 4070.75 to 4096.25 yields 1.12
